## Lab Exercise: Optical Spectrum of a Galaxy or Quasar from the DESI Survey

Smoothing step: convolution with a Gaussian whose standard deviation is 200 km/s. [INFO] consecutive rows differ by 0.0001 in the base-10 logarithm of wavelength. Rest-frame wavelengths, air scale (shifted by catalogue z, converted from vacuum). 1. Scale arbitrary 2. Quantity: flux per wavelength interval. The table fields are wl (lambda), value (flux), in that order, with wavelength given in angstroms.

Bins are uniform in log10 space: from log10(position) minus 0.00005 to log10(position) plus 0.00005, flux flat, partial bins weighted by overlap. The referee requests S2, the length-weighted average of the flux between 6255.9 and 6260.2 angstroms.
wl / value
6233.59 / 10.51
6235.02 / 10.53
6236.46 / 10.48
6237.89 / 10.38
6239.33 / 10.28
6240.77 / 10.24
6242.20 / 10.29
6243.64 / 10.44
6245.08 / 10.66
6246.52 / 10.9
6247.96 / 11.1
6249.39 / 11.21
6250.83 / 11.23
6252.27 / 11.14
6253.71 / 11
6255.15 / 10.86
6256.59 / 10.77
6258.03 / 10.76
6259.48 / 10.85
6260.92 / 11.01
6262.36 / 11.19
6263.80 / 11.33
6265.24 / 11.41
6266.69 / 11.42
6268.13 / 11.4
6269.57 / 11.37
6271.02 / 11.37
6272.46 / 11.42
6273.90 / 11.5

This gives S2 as 10.8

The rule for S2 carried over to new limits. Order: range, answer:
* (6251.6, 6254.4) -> 11.1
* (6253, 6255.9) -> 10.9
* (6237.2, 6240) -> 10.3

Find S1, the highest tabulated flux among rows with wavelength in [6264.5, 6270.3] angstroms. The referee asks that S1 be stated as 11.42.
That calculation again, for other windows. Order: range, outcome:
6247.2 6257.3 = 11.23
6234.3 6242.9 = 10.53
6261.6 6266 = 11.41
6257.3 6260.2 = 10.85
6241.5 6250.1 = 11.21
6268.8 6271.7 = 11.37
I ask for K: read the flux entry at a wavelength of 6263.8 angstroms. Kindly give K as 11.33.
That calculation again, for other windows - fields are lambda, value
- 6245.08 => 10.66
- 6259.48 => 10.85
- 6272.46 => 11.42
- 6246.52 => 10.9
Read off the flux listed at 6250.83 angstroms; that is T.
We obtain 11.23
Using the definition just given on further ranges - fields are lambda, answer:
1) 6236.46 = 10.48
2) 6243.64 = 10.44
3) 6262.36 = 11.19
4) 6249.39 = 11.21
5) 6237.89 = 10.38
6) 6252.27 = 11.14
